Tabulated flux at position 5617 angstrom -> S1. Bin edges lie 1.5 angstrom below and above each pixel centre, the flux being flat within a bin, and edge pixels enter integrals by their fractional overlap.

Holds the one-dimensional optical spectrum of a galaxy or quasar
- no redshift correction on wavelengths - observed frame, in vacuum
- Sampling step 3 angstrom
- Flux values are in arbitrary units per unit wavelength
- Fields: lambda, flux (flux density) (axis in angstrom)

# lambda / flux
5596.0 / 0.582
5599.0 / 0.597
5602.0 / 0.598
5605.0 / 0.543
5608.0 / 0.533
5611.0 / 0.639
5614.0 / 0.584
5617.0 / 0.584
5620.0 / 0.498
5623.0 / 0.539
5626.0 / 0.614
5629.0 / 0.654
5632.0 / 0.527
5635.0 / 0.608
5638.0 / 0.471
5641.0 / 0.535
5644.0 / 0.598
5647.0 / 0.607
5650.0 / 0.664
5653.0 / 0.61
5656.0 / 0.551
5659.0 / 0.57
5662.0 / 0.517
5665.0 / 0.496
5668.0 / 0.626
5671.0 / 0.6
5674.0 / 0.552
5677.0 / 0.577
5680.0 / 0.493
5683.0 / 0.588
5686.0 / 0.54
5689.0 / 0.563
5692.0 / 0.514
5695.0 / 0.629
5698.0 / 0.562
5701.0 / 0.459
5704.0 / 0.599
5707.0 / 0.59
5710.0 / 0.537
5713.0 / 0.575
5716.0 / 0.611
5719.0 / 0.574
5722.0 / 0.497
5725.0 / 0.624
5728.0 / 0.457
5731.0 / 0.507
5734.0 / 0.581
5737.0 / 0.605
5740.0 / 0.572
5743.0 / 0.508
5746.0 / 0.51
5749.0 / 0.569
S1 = 0.584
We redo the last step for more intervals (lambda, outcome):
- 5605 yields 0.543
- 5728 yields 0.457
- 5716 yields 0.611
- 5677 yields 0.577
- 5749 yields 0.569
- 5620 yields 0.498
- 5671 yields 0.6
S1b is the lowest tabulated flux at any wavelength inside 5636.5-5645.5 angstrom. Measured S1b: 0.471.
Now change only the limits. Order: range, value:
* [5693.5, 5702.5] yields 0.459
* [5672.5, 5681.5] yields 0.493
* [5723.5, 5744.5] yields 0.457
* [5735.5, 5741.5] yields 0.572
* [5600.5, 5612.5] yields 0.533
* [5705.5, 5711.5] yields 0.537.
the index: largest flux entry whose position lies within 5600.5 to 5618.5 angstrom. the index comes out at 0.639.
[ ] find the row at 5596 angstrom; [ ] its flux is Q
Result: 0.582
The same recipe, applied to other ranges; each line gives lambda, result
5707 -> 0.59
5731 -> 0.507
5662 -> 0.517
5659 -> 0.57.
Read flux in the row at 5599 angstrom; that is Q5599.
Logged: 0.597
